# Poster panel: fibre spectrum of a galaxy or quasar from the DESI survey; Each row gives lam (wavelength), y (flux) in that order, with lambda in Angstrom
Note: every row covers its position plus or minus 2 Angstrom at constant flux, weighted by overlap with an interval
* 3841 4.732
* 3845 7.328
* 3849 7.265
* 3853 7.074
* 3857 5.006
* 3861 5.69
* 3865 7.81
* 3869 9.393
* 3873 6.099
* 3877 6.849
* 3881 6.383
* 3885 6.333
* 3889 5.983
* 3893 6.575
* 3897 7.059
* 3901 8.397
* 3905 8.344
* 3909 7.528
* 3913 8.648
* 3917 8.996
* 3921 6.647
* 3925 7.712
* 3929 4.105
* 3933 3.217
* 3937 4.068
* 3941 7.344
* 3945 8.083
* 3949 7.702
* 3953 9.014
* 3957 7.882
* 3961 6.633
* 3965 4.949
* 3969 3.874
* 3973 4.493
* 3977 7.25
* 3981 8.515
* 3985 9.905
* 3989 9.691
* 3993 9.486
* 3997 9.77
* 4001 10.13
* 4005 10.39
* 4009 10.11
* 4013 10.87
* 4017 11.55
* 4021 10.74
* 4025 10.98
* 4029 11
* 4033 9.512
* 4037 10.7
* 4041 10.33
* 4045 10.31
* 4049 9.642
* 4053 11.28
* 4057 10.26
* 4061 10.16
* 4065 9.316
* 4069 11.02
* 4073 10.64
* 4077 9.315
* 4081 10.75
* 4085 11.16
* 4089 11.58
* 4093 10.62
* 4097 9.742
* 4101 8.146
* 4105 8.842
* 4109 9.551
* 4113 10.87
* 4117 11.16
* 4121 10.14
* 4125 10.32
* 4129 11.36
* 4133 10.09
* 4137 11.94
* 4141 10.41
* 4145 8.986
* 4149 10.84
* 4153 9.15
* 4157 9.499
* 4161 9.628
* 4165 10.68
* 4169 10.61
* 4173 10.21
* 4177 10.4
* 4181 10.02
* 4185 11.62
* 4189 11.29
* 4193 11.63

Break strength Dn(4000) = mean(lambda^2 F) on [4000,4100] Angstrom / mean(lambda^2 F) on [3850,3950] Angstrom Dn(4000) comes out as 1.65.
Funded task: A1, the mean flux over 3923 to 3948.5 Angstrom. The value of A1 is 5.87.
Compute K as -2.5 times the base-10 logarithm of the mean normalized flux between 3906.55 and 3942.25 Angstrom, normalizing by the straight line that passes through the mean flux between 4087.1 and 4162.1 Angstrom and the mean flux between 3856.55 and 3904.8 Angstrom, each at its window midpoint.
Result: 0.15 mag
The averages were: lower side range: 6.91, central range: 6.48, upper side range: 10.2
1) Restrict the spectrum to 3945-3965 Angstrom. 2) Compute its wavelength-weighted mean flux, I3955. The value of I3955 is 7.55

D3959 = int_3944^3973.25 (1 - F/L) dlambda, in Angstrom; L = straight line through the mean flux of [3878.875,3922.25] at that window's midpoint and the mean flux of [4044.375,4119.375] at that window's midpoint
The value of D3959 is 5.7 Angstrom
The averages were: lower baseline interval 7.36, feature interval 6.65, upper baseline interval 10.2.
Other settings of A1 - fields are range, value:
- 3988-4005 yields 9.85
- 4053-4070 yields 10.3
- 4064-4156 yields 10.3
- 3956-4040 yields 9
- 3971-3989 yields 7.78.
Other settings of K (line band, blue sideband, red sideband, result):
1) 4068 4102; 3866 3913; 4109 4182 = -0.084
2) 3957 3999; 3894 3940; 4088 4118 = 0.057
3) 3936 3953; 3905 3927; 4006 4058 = 0.191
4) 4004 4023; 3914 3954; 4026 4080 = -0.182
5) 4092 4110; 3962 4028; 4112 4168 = 0.075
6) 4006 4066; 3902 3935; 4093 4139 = -0.179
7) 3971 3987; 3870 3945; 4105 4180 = 0.043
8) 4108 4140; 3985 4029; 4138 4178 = -0.058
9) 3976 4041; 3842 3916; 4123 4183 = -0.173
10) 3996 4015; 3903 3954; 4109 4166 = -0.243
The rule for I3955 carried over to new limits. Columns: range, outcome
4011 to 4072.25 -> 10.5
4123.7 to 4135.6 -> 10.7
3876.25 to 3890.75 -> 6.35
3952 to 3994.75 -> 7.38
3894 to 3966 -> 7.04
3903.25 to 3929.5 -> 7.61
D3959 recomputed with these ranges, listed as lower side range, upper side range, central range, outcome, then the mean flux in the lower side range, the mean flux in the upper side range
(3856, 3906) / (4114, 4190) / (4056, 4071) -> -1.4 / 6.93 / 10.4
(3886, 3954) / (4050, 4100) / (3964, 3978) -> 5.4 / 6.99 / 10.4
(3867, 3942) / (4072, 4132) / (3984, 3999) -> -2.5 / 6.82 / 10.3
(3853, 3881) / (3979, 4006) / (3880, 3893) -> 1.7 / 6.8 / 9.67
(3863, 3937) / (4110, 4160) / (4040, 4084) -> -4.7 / 6.92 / 10.4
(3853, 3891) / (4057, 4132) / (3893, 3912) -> -1.6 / 6.64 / 10.3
